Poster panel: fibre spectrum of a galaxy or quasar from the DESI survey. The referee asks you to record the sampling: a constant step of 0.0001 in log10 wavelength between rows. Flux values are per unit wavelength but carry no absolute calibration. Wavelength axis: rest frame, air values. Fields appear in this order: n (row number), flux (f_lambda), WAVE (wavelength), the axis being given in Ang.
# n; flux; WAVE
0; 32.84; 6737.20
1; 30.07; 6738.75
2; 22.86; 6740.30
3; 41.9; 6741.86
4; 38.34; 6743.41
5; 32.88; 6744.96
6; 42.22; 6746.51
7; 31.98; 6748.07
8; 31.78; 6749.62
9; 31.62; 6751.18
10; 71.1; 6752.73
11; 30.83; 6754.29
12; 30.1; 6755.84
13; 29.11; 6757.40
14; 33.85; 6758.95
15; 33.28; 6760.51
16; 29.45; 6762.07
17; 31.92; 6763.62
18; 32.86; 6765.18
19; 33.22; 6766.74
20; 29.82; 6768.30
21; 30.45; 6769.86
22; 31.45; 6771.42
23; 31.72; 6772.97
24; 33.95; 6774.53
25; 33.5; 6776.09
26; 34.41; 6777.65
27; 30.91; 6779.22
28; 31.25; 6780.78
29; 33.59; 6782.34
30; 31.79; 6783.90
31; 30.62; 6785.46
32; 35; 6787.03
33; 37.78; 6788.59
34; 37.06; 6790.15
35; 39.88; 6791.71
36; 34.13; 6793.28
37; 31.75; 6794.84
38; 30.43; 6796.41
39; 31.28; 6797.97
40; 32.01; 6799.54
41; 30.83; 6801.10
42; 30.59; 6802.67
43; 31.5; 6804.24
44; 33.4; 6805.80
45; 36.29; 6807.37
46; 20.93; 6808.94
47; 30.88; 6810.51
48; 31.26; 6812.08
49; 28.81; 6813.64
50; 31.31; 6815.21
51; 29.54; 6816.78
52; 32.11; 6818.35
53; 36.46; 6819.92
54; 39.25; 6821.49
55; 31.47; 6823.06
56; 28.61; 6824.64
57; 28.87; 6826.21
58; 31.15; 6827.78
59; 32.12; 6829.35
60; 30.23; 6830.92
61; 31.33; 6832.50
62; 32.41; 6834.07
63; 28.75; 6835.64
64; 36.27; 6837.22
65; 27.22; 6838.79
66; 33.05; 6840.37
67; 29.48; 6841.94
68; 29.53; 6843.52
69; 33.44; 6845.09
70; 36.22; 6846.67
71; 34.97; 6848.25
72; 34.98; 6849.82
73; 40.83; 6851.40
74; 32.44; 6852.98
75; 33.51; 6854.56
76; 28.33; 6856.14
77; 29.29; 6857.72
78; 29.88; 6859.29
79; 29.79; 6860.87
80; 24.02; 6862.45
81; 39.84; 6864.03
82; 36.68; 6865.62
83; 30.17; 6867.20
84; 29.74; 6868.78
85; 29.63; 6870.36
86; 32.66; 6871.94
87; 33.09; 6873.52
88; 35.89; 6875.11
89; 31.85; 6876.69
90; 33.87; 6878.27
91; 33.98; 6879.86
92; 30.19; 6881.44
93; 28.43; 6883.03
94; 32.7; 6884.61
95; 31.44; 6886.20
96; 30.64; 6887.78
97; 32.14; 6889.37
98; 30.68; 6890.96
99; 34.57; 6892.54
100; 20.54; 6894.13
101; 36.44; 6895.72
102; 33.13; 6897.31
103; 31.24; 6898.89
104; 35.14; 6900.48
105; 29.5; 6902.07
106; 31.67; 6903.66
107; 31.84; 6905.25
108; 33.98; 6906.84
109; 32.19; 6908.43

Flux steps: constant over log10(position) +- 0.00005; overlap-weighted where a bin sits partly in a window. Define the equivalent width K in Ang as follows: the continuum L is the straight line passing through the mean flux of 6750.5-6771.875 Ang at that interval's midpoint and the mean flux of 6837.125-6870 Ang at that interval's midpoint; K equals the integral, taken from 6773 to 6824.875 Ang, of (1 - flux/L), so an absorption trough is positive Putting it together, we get 1.4 Ang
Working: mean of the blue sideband 34.3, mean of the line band 32.5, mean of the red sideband 32.2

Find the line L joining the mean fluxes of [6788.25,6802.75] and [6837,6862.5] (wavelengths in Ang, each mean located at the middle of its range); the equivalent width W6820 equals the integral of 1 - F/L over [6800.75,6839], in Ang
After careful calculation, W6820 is 1.8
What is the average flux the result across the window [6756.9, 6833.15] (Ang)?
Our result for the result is 32.1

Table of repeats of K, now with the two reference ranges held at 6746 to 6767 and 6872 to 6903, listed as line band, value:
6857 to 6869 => 0.5 Ang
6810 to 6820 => 0.8 Ang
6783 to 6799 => 0.2 Ang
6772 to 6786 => 0.9 Ang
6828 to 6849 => 0.8 Ang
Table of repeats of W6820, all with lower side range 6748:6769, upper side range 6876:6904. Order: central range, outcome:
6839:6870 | 0.05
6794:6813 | 1.44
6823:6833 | 0.75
